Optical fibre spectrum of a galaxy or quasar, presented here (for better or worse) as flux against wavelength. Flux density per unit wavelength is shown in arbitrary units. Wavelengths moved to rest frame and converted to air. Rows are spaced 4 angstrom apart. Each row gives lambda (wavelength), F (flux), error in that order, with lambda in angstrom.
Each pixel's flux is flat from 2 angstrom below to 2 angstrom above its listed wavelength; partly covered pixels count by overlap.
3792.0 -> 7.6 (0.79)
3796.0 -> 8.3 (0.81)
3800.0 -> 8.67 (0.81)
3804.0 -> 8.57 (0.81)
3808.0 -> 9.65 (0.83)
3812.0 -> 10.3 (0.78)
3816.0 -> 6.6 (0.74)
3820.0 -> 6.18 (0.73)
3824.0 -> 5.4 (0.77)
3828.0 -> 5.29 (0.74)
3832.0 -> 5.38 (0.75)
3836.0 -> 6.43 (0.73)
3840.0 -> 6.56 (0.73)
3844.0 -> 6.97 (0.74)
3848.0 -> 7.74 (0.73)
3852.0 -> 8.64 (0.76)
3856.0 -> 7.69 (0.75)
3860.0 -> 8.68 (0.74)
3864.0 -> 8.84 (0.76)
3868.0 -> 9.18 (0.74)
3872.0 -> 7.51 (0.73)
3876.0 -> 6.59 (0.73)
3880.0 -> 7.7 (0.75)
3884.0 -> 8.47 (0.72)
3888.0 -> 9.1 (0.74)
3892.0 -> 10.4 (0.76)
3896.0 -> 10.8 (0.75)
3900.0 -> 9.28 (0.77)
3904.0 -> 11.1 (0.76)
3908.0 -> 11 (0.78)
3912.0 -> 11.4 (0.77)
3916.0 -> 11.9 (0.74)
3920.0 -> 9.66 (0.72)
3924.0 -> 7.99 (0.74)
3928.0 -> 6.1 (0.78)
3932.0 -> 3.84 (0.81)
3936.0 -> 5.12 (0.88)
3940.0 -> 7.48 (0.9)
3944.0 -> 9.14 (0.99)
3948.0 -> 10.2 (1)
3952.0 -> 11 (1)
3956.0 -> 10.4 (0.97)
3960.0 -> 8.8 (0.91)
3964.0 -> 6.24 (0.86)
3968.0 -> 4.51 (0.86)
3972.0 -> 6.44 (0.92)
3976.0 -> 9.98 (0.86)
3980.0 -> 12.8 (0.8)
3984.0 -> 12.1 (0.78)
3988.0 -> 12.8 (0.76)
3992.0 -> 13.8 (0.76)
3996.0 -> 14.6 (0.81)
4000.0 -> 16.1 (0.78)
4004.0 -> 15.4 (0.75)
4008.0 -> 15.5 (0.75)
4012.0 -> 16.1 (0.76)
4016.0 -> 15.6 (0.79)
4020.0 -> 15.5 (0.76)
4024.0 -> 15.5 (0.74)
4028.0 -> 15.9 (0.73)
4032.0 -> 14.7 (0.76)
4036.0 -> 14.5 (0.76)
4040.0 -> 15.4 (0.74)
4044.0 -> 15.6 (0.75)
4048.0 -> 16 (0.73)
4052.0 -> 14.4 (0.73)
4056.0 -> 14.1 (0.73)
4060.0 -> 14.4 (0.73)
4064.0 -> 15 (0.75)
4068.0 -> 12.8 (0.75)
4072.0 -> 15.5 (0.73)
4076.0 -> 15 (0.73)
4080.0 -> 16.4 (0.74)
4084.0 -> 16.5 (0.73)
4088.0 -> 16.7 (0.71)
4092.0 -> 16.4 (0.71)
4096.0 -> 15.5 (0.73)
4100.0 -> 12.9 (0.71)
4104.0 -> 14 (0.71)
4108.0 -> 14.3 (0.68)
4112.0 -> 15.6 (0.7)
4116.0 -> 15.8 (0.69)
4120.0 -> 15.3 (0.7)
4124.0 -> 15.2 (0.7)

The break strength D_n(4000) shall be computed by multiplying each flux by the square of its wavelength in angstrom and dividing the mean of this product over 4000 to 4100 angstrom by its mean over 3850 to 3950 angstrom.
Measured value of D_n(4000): 1.90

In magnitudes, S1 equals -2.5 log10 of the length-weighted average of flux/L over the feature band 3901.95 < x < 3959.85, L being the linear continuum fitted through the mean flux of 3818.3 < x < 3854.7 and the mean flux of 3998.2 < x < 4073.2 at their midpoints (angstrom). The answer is 0.17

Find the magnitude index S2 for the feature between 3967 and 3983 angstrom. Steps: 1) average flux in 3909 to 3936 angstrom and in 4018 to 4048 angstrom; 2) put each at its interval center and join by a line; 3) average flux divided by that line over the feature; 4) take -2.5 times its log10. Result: 0.30 mag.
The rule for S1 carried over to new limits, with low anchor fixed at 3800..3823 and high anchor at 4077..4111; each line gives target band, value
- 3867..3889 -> 0.23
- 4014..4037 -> -0.13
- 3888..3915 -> -0.01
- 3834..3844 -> 0.32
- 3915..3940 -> 0.46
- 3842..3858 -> 0.18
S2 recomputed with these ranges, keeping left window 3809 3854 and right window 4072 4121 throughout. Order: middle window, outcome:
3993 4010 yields -0.23 mag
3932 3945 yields 0.49 mag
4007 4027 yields -0.22 mag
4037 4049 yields -0.14 mag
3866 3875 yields 0.00 mag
